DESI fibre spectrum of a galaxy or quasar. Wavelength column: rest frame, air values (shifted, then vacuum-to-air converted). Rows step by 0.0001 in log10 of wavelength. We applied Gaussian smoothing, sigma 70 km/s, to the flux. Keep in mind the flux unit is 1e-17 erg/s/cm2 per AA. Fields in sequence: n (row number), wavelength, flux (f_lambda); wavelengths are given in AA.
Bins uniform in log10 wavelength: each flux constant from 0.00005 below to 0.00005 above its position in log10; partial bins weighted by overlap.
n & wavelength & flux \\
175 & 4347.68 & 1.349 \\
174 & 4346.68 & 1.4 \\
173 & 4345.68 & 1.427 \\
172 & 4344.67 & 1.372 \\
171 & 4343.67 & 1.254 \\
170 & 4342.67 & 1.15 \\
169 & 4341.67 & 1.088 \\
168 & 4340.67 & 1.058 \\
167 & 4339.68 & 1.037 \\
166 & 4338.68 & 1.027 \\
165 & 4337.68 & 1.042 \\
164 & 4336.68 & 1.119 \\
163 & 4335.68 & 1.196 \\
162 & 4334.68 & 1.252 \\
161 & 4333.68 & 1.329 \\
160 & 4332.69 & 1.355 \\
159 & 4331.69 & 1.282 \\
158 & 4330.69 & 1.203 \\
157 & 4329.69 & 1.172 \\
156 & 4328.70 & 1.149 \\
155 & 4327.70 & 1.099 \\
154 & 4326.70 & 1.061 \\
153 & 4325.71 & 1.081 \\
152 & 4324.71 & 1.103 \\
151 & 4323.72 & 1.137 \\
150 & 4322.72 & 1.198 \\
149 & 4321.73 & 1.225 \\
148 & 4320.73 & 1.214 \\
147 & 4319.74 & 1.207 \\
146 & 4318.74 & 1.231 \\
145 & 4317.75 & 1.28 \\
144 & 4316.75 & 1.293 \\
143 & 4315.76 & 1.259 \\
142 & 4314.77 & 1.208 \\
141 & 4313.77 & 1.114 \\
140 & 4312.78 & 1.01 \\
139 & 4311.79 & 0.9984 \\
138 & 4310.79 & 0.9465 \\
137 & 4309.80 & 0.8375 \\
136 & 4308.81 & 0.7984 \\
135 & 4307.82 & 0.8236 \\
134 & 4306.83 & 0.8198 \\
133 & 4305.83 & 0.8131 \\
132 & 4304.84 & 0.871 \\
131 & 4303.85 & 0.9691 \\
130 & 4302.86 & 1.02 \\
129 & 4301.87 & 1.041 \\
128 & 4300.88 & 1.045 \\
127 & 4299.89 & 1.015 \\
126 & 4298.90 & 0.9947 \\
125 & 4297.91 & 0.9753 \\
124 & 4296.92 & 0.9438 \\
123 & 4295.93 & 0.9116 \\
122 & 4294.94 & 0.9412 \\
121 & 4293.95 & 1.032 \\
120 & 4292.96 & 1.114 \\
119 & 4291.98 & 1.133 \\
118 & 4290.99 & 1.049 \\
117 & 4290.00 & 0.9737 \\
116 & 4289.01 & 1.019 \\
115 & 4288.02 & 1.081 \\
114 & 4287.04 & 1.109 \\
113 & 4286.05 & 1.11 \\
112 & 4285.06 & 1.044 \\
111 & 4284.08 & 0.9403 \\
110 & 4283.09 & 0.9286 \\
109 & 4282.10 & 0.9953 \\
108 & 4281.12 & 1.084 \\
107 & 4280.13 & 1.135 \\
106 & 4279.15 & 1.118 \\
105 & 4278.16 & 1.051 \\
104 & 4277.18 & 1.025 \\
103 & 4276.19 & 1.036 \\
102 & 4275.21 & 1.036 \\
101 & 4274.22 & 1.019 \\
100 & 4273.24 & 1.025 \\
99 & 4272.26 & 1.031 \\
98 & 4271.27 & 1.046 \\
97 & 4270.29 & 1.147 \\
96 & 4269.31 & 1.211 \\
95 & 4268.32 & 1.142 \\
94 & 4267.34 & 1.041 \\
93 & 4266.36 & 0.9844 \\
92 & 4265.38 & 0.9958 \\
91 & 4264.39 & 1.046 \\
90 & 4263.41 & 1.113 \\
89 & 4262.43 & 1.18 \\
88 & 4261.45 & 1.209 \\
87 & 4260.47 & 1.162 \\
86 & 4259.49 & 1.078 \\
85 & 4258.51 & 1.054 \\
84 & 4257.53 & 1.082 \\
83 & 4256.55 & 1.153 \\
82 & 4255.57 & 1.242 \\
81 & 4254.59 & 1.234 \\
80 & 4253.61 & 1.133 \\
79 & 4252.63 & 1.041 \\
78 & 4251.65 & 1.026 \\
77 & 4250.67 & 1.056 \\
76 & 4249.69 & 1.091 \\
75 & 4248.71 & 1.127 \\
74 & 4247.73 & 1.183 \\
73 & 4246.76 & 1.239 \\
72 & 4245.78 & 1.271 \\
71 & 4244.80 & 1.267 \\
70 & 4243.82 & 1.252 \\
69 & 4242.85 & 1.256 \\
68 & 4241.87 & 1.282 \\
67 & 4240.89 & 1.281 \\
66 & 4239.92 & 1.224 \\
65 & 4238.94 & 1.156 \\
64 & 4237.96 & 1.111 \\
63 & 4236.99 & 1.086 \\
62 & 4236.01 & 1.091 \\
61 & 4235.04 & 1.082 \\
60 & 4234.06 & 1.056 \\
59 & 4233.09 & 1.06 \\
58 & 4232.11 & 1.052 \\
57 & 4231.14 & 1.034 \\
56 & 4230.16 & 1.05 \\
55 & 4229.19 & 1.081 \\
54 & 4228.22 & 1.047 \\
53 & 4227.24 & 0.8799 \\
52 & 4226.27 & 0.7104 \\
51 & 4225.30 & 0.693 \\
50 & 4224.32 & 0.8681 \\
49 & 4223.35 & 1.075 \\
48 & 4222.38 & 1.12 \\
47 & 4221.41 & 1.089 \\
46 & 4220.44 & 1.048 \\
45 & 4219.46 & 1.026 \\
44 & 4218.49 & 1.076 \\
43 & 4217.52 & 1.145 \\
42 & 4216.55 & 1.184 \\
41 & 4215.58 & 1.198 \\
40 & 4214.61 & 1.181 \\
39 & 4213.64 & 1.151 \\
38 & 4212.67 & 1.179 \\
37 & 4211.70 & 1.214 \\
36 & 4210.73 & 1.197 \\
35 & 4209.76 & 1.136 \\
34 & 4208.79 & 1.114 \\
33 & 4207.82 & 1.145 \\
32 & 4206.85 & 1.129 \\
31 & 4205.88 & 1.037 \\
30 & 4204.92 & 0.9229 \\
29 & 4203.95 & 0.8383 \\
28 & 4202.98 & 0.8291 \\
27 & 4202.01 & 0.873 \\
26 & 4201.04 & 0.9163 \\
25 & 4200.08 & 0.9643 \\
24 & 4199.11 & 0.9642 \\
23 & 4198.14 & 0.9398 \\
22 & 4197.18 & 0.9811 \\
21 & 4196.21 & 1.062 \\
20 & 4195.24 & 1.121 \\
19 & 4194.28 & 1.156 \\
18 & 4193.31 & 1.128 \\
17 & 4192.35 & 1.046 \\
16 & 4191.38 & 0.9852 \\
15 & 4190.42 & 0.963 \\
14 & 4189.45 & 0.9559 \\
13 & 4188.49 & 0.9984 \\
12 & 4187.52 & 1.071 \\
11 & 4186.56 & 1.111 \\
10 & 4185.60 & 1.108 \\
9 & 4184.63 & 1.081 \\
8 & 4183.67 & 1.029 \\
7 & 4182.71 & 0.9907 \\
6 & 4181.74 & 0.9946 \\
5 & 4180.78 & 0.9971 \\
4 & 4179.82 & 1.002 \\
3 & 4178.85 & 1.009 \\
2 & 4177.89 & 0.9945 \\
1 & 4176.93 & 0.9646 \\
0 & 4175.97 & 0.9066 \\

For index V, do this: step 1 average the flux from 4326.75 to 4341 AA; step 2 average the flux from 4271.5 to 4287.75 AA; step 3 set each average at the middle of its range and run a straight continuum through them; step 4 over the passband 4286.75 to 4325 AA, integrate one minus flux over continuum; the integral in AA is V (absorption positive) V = 2.0 AA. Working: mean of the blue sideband 1.04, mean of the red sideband 1.16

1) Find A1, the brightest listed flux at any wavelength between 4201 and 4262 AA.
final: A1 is 1.282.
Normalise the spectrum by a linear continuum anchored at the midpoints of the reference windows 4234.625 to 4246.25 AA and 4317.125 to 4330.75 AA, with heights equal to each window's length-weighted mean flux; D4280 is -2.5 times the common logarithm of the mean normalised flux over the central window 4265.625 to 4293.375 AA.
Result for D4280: 0.122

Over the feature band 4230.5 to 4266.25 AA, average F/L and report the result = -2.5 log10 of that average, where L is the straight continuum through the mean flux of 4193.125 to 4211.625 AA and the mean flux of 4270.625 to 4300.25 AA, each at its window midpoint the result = -0.11 mag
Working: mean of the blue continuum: 1.03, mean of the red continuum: 1.03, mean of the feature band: 1.14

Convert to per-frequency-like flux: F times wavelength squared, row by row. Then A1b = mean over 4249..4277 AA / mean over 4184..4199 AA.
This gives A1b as 1.08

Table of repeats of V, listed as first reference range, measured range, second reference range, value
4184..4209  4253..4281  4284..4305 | -2.2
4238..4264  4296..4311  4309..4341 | 2.9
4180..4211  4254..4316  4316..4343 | 4.5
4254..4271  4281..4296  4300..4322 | 0.7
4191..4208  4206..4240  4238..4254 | 0.4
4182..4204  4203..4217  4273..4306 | -1.3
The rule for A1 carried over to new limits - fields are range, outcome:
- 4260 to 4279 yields 1.211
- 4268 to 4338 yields 1.355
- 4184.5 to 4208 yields 1.156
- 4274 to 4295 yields 1.135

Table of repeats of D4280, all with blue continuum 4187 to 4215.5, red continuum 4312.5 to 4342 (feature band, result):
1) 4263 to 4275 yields 0.046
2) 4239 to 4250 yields -0.129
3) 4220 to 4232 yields 0.097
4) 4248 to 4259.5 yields -0.015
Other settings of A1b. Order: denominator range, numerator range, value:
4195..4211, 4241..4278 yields 1.15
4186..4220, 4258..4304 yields 1.03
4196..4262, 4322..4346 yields 1.14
